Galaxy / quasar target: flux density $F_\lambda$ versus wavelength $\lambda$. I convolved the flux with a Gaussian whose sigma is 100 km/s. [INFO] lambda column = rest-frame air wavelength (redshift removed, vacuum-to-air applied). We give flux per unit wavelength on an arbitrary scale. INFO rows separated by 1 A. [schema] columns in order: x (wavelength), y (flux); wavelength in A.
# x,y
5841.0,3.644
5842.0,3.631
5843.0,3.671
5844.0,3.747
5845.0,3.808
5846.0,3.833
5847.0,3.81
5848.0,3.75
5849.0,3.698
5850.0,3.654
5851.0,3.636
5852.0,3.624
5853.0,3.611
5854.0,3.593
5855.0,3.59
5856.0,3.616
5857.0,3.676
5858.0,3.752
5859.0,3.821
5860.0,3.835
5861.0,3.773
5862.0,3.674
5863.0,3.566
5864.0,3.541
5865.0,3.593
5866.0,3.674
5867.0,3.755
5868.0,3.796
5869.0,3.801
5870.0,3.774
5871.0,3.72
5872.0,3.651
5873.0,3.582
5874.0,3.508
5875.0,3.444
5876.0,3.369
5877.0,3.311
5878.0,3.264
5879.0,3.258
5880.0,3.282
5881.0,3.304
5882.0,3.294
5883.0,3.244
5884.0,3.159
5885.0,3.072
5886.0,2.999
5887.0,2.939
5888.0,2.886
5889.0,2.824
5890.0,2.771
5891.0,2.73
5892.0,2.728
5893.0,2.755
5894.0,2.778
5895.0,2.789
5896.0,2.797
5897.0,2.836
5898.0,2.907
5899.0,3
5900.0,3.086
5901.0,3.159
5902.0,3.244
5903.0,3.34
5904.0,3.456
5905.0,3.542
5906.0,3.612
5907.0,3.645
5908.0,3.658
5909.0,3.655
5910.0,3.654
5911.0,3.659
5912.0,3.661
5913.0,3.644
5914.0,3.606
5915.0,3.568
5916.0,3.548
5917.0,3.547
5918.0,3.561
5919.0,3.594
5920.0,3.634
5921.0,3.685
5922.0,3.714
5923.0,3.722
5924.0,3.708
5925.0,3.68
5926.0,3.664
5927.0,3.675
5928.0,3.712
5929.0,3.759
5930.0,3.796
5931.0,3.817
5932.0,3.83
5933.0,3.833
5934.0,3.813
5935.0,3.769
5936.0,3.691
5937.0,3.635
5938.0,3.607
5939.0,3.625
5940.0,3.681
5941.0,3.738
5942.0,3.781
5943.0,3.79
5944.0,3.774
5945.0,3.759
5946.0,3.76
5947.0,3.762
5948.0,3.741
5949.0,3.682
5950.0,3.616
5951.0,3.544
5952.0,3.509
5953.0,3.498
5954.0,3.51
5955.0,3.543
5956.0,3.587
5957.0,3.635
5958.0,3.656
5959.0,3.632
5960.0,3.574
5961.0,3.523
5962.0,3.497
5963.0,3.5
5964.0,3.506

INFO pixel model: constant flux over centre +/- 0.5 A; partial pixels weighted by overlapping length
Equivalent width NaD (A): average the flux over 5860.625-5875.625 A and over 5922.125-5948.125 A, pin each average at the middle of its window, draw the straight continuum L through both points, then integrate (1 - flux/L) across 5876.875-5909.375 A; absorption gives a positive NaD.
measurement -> 4.9 A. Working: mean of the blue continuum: 3.65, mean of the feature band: 3.13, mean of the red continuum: 3.74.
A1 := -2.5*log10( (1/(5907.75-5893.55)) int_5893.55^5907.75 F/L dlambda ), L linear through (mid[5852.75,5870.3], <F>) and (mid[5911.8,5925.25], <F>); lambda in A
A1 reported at 0.15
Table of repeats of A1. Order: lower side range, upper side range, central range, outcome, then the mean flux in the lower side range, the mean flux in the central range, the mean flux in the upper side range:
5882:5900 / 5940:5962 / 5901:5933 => -0.13 mag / 2.91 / 3.63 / 3.65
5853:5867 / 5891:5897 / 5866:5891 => -0.05 mag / 3.67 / 3.33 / 2.77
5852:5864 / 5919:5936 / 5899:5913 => 0.07 mag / 3.67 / 3.48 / 3.73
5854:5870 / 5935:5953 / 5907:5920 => 0.02 mag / 3.7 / 3.61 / 3.68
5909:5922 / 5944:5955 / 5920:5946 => -0.03 mag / 3.62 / 3.73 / 3.64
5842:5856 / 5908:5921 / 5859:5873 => -0.01 mag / 3.69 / 3.7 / 3.62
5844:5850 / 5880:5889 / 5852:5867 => -0.04 mag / 3.77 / 3.67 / 3.11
